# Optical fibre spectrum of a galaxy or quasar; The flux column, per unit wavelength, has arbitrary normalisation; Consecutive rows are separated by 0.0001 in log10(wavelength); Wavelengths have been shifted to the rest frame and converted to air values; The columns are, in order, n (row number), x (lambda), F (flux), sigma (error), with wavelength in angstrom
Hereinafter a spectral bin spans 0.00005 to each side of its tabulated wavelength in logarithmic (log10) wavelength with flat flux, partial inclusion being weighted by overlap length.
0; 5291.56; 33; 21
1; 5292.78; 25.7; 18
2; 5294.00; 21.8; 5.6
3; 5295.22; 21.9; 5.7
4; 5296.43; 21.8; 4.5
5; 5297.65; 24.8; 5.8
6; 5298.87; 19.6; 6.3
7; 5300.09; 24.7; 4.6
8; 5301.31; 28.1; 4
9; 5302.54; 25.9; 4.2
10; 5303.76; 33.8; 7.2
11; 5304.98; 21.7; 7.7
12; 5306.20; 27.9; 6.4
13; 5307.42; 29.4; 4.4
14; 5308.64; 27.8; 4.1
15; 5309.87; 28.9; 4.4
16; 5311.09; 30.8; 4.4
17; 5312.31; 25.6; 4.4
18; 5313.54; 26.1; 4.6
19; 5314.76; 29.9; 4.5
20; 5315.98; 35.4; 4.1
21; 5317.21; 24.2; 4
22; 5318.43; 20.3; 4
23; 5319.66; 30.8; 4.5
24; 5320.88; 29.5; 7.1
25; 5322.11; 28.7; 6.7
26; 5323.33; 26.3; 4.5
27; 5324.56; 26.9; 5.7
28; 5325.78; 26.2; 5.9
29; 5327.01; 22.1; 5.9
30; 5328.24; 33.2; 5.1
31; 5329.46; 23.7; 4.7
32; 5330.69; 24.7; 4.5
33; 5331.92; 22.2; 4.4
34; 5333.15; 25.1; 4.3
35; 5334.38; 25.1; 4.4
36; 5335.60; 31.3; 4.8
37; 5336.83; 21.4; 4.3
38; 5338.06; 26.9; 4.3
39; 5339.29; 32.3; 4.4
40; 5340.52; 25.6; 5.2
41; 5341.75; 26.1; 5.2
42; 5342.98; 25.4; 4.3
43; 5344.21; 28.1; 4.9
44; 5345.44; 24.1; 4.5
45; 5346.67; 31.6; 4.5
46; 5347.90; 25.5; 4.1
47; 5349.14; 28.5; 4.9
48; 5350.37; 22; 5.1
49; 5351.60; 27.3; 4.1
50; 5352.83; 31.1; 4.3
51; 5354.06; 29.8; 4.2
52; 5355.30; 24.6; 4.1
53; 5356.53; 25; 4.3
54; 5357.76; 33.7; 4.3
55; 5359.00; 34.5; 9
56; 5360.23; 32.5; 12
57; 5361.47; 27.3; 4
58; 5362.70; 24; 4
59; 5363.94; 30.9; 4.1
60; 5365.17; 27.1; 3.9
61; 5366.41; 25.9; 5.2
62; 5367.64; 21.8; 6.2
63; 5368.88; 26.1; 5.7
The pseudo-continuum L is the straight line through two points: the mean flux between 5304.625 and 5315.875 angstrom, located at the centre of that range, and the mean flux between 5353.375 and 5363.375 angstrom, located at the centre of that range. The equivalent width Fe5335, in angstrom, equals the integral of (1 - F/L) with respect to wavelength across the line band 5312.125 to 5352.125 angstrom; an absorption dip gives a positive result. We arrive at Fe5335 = 2.4 angstrom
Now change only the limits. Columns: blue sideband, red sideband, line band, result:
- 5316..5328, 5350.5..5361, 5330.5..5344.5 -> 0.91 angstrom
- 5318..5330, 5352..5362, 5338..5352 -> 0.86 angstrom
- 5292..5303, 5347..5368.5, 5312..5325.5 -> -1.25 angstrom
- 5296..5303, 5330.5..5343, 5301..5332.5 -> -2.89 angstrom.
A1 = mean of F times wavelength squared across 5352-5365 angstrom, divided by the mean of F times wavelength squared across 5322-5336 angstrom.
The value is 1.1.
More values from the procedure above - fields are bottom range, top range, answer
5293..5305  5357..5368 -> 1.20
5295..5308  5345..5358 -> 1.10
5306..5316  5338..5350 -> 0.96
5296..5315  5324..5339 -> 0.98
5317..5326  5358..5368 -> 1.08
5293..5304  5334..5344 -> 1.12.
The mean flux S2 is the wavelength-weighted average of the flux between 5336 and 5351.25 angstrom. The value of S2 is 26.5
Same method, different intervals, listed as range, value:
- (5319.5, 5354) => 26.8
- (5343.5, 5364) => 28.2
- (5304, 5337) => 27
